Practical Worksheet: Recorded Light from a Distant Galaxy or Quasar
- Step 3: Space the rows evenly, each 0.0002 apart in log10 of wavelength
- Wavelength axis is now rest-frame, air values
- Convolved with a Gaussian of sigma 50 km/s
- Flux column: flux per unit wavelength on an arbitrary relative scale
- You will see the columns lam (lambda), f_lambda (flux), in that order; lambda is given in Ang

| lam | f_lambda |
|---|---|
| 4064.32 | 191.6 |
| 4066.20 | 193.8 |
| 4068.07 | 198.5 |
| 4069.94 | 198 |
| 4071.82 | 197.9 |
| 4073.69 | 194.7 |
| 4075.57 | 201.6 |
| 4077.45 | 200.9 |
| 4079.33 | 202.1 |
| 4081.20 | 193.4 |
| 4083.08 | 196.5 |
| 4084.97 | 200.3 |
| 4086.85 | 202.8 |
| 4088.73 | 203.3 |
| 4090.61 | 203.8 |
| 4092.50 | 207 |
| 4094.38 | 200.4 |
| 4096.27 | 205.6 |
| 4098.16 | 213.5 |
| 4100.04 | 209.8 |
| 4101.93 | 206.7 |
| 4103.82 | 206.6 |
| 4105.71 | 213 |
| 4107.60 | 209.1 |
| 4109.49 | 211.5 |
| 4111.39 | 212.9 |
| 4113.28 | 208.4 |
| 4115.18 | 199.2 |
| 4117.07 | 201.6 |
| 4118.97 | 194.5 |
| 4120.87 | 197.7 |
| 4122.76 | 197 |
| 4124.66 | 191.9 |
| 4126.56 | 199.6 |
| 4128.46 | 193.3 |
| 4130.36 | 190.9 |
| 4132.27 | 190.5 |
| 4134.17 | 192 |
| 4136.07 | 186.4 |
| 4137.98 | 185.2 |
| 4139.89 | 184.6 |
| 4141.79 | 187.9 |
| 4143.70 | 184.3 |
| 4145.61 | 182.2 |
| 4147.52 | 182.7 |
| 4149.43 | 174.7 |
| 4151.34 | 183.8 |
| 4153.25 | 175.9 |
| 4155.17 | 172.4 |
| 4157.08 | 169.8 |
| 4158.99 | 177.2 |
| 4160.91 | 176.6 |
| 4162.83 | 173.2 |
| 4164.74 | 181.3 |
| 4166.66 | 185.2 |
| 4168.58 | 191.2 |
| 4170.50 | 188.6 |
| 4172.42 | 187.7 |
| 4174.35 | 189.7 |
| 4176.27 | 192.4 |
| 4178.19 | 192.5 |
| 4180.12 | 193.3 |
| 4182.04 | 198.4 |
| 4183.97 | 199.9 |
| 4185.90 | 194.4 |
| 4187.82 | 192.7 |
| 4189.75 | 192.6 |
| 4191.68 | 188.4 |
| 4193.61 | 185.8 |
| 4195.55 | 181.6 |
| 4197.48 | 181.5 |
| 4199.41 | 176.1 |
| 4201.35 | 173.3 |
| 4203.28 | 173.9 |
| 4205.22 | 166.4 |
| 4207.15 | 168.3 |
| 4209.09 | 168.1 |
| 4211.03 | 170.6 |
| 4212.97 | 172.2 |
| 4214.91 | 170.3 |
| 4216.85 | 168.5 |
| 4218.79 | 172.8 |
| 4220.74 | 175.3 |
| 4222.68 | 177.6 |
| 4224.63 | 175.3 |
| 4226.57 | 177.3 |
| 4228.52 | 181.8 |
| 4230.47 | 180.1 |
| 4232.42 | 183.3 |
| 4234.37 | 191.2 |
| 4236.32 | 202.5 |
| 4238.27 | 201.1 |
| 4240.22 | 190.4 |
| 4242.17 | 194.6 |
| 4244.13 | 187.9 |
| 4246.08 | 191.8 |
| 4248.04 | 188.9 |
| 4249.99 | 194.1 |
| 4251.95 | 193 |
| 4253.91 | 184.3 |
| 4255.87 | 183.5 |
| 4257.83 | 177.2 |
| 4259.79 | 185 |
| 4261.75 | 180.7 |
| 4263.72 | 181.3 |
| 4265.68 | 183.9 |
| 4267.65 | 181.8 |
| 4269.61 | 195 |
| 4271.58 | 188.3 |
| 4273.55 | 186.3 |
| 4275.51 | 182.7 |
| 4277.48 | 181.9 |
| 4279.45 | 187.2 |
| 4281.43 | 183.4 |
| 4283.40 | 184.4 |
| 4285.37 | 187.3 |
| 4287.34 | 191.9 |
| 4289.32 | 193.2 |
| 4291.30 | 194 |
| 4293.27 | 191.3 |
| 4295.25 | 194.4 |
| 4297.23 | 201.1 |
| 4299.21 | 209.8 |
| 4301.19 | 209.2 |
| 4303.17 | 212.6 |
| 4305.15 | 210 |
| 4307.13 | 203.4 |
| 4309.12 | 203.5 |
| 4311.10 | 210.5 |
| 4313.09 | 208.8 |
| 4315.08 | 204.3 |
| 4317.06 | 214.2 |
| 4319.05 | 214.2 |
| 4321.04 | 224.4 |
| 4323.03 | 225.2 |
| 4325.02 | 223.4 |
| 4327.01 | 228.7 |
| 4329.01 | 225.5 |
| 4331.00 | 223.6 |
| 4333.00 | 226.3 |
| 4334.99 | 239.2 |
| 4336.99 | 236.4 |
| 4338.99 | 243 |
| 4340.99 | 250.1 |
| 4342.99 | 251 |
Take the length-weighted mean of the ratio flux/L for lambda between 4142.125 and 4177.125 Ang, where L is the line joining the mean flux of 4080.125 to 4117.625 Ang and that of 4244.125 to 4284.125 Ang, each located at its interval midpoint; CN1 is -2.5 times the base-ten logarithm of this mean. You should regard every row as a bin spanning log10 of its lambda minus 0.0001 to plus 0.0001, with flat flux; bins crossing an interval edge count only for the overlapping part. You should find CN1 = 0.094 mag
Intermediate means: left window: 205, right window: 186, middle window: 182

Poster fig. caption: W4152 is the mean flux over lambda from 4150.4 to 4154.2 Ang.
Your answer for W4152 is 180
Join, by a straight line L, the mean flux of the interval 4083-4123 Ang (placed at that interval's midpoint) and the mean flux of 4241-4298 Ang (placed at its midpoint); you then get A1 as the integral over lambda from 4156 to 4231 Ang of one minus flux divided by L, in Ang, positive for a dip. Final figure 5.61 Ang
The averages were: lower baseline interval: 205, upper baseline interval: 188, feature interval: 181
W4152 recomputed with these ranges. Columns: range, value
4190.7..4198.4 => 184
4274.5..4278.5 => 183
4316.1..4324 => 219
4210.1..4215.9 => 171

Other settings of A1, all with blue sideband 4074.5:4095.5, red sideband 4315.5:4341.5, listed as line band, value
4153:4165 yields 2.0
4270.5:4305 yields 4.6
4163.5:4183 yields 1.9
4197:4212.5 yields 3.1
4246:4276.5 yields 4.8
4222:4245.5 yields 3.3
